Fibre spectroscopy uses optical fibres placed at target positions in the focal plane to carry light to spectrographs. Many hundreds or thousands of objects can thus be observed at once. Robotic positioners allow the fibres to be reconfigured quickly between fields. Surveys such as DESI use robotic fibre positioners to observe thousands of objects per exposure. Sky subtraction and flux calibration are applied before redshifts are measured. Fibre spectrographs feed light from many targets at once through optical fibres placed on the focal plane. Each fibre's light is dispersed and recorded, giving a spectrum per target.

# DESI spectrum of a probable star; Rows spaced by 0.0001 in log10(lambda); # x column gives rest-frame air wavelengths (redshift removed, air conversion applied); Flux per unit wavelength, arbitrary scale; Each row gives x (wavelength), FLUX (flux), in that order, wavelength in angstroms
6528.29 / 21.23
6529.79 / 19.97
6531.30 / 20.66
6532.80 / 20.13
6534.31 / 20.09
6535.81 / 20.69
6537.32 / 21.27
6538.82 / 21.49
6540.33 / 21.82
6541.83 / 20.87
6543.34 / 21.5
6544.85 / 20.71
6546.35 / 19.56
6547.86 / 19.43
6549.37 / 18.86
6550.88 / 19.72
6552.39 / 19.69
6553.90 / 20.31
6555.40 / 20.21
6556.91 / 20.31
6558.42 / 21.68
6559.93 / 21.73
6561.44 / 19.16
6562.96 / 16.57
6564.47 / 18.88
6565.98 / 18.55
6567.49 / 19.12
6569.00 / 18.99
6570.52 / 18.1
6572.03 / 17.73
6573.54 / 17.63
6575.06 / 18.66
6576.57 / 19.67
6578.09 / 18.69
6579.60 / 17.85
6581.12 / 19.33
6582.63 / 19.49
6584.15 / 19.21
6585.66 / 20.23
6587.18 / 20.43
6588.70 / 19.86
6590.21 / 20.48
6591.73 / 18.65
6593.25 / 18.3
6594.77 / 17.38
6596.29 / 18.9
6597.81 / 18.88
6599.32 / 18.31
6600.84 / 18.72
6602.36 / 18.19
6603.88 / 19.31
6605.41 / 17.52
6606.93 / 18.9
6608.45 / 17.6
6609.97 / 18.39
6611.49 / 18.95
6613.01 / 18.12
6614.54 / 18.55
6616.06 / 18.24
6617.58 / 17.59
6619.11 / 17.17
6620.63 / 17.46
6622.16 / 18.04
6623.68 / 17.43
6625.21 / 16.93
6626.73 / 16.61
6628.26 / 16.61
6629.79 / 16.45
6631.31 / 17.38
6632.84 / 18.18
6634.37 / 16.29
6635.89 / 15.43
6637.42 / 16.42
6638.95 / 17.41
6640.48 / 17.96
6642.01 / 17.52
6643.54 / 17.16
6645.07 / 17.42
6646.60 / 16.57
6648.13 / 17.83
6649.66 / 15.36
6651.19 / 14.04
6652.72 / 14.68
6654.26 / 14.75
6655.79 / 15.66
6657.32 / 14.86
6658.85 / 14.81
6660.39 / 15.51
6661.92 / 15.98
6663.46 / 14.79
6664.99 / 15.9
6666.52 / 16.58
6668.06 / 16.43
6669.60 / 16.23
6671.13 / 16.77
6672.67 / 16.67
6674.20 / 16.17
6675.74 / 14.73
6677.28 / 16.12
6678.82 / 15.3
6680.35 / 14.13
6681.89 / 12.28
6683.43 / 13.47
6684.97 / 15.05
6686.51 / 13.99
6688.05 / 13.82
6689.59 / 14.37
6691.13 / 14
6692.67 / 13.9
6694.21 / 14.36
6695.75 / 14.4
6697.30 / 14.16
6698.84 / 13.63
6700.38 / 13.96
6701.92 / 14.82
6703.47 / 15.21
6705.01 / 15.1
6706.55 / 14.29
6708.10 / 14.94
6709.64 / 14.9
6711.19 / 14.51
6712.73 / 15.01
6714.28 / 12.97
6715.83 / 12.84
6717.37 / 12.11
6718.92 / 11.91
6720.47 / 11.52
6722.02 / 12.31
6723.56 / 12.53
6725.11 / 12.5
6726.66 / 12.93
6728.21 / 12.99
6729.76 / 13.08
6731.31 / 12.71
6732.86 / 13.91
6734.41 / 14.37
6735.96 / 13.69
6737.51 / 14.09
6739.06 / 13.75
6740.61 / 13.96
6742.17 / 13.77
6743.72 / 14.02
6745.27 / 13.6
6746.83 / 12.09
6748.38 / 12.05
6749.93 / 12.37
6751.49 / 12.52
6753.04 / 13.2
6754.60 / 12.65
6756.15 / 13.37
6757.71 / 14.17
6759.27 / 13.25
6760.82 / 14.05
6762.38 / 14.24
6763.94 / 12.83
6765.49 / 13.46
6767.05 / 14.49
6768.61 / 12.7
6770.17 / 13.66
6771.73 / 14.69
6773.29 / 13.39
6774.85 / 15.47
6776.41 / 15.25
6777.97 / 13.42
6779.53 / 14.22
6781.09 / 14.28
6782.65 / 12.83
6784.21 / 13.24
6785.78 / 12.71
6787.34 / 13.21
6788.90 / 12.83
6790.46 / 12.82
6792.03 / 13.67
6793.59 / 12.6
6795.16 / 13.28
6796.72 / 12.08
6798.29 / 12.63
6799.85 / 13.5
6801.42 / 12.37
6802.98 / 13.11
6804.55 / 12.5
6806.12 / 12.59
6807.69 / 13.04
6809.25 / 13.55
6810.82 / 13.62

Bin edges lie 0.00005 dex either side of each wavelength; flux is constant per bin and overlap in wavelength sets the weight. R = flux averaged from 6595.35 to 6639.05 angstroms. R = 17.7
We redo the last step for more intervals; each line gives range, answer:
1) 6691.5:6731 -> 13.6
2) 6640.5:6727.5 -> 14.7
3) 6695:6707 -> 14.5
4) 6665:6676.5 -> 16.2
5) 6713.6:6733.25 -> 12.6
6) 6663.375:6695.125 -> 15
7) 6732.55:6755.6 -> 13.3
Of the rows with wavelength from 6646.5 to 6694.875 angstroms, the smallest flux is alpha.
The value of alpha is 12.28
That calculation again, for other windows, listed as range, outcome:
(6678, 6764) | 11.52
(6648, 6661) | 14.04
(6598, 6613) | 17.52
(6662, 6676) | 14.73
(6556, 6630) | 16.45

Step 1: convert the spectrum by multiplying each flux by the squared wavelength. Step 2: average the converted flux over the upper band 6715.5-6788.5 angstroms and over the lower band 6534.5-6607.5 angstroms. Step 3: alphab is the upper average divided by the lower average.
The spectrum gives 0.7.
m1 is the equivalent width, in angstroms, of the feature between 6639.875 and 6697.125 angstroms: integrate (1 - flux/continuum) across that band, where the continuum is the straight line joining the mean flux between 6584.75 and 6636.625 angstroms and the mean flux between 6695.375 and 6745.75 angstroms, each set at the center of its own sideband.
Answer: 1.4 angstroms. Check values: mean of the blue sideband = 18.1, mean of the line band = 15.4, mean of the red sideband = 13.6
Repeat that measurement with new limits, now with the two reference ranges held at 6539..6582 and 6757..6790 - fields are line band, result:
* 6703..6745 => 4.2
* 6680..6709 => 3.0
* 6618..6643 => 0.7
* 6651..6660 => 1.1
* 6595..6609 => -0.1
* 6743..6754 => 1.2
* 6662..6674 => 0.3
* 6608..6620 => 0.0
